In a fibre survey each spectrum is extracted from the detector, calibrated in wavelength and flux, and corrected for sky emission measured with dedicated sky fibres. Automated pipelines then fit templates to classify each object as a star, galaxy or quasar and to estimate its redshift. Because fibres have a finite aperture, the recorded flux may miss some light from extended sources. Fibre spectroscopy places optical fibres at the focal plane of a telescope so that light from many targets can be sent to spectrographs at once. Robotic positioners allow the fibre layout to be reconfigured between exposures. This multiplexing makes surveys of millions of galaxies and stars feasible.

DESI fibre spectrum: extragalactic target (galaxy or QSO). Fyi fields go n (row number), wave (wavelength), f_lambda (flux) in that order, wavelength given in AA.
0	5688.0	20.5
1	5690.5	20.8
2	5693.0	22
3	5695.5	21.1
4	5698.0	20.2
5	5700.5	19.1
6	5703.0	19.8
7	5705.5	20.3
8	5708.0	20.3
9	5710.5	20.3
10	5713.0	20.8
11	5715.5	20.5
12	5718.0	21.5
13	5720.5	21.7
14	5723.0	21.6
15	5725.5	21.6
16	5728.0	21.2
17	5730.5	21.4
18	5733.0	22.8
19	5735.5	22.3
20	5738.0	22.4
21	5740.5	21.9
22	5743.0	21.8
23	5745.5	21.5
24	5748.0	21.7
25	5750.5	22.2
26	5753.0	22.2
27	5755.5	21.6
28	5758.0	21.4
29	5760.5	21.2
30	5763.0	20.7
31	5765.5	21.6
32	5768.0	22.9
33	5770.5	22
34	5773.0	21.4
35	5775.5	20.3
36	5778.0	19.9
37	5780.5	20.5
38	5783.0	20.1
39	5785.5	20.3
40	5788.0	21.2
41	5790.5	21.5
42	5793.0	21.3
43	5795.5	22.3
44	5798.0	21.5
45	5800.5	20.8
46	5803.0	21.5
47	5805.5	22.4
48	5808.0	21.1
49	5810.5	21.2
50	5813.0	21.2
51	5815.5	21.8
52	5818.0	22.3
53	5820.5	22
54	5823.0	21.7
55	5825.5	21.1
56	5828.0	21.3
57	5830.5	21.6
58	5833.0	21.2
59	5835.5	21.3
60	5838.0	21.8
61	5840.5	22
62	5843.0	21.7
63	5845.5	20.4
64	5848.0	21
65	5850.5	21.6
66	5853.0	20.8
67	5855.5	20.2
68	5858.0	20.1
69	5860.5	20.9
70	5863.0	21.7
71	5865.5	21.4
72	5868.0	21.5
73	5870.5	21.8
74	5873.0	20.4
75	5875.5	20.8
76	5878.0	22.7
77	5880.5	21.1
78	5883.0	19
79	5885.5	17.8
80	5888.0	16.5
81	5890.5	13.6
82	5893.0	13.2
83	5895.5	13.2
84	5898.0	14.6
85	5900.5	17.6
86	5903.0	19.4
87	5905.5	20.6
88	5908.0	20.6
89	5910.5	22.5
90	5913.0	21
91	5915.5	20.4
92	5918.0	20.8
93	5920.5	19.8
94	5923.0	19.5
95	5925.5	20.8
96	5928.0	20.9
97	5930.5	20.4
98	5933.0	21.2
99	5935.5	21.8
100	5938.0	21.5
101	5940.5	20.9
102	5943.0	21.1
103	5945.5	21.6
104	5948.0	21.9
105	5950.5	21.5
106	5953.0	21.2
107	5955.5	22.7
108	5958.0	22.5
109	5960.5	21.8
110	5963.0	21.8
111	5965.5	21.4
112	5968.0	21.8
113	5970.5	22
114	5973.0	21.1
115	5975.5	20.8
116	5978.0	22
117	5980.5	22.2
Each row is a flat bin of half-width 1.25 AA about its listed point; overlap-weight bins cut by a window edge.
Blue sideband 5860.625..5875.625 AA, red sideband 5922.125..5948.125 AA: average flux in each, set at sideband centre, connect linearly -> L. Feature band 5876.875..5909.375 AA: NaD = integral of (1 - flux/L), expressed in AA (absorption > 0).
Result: 5.4 AA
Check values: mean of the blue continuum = 21.3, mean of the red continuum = 21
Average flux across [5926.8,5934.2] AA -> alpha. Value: 20.8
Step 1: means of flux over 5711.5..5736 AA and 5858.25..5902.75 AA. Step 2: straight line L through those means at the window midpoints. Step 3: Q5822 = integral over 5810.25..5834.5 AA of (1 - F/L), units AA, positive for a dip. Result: -2.2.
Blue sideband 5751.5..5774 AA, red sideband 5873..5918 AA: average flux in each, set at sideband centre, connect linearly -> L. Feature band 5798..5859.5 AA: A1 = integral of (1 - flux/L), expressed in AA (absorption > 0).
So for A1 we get -3.6 AA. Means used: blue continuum 21.7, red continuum 18.6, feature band 21.3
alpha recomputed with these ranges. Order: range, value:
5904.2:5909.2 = 20.6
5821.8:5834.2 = 21.4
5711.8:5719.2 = 20.9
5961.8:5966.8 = 21.6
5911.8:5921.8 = 20.5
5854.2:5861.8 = 20.4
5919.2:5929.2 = 20.2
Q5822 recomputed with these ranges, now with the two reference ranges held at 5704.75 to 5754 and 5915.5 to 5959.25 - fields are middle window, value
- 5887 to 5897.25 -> 3.45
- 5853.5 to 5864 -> 0.29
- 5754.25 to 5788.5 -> 0.58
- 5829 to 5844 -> -0.19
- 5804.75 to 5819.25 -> -0.18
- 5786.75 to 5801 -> -0.04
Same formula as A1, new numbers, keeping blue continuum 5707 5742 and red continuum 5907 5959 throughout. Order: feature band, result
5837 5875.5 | 0.2 AA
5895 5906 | 2.1 AA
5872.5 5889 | 1.1 AA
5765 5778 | 0.0 AA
